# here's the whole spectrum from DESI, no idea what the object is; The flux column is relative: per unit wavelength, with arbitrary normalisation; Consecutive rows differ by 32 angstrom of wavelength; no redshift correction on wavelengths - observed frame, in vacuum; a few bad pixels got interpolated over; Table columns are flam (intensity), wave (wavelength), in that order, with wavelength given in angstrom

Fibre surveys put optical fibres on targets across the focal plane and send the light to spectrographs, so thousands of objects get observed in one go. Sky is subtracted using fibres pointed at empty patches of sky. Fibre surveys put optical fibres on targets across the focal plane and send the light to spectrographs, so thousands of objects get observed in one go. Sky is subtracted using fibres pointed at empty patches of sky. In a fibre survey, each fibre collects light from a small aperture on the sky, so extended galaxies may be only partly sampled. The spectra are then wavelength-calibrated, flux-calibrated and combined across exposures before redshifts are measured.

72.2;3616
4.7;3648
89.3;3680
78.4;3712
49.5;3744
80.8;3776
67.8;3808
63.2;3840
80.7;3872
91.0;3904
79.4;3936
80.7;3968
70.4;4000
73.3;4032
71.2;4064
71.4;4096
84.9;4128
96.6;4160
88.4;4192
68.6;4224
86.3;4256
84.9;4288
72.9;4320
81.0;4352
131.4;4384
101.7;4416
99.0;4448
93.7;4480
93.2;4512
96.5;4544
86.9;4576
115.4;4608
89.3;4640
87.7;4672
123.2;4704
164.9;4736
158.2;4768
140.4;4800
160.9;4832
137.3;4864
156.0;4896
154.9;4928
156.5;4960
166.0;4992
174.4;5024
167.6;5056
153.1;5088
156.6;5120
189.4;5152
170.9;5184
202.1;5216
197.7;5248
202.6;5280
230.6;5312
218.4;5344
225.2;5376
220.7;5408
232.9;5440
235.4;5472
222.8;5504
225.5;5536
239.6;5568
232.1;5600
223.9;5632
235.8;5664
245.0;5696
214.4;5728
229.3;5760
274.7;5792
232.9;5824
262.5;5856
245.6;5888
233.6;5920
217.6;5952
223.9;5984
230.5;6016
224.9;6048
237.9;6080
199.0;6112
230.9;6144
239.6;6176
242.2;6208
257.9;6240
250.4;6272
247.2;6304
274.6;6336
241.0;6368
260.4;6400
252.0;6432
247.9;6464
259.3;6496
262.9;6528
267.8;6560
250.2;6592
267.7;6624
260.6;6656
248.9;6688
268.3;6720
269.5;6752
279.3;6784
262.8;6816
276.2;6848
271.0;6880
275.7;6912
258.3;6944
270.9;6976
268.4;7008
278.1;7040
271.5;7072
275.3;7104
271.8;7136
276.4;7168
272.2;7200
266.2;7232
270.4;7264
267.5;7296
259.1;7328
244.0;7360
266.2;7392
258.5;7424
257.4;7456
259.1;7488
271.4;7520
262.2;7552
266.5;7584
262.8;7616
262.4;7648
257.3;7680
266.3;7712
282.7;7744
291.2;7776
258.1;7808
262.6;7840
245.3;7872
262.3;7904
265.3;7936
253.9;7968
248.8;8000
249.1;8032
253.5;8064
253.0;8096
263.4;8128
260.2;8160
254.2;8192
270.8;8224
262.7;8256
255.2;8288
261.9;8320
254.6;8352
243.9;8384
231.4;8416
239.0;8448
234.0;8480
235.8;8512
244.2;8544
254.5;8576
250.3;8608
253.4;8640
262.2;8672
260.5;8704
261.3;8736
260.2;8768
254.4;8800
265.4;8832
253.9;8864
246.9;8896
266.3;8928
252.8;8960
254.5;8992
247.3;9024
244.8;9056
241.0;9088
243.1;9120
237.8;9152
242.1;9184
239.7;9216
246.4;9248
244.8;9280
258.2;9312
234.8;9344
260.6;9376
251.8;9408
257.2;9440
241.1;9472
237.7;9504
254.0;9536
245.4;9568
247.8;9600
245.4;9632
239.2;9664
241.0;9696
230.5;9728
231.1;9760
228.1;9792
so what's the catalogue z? 0.18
